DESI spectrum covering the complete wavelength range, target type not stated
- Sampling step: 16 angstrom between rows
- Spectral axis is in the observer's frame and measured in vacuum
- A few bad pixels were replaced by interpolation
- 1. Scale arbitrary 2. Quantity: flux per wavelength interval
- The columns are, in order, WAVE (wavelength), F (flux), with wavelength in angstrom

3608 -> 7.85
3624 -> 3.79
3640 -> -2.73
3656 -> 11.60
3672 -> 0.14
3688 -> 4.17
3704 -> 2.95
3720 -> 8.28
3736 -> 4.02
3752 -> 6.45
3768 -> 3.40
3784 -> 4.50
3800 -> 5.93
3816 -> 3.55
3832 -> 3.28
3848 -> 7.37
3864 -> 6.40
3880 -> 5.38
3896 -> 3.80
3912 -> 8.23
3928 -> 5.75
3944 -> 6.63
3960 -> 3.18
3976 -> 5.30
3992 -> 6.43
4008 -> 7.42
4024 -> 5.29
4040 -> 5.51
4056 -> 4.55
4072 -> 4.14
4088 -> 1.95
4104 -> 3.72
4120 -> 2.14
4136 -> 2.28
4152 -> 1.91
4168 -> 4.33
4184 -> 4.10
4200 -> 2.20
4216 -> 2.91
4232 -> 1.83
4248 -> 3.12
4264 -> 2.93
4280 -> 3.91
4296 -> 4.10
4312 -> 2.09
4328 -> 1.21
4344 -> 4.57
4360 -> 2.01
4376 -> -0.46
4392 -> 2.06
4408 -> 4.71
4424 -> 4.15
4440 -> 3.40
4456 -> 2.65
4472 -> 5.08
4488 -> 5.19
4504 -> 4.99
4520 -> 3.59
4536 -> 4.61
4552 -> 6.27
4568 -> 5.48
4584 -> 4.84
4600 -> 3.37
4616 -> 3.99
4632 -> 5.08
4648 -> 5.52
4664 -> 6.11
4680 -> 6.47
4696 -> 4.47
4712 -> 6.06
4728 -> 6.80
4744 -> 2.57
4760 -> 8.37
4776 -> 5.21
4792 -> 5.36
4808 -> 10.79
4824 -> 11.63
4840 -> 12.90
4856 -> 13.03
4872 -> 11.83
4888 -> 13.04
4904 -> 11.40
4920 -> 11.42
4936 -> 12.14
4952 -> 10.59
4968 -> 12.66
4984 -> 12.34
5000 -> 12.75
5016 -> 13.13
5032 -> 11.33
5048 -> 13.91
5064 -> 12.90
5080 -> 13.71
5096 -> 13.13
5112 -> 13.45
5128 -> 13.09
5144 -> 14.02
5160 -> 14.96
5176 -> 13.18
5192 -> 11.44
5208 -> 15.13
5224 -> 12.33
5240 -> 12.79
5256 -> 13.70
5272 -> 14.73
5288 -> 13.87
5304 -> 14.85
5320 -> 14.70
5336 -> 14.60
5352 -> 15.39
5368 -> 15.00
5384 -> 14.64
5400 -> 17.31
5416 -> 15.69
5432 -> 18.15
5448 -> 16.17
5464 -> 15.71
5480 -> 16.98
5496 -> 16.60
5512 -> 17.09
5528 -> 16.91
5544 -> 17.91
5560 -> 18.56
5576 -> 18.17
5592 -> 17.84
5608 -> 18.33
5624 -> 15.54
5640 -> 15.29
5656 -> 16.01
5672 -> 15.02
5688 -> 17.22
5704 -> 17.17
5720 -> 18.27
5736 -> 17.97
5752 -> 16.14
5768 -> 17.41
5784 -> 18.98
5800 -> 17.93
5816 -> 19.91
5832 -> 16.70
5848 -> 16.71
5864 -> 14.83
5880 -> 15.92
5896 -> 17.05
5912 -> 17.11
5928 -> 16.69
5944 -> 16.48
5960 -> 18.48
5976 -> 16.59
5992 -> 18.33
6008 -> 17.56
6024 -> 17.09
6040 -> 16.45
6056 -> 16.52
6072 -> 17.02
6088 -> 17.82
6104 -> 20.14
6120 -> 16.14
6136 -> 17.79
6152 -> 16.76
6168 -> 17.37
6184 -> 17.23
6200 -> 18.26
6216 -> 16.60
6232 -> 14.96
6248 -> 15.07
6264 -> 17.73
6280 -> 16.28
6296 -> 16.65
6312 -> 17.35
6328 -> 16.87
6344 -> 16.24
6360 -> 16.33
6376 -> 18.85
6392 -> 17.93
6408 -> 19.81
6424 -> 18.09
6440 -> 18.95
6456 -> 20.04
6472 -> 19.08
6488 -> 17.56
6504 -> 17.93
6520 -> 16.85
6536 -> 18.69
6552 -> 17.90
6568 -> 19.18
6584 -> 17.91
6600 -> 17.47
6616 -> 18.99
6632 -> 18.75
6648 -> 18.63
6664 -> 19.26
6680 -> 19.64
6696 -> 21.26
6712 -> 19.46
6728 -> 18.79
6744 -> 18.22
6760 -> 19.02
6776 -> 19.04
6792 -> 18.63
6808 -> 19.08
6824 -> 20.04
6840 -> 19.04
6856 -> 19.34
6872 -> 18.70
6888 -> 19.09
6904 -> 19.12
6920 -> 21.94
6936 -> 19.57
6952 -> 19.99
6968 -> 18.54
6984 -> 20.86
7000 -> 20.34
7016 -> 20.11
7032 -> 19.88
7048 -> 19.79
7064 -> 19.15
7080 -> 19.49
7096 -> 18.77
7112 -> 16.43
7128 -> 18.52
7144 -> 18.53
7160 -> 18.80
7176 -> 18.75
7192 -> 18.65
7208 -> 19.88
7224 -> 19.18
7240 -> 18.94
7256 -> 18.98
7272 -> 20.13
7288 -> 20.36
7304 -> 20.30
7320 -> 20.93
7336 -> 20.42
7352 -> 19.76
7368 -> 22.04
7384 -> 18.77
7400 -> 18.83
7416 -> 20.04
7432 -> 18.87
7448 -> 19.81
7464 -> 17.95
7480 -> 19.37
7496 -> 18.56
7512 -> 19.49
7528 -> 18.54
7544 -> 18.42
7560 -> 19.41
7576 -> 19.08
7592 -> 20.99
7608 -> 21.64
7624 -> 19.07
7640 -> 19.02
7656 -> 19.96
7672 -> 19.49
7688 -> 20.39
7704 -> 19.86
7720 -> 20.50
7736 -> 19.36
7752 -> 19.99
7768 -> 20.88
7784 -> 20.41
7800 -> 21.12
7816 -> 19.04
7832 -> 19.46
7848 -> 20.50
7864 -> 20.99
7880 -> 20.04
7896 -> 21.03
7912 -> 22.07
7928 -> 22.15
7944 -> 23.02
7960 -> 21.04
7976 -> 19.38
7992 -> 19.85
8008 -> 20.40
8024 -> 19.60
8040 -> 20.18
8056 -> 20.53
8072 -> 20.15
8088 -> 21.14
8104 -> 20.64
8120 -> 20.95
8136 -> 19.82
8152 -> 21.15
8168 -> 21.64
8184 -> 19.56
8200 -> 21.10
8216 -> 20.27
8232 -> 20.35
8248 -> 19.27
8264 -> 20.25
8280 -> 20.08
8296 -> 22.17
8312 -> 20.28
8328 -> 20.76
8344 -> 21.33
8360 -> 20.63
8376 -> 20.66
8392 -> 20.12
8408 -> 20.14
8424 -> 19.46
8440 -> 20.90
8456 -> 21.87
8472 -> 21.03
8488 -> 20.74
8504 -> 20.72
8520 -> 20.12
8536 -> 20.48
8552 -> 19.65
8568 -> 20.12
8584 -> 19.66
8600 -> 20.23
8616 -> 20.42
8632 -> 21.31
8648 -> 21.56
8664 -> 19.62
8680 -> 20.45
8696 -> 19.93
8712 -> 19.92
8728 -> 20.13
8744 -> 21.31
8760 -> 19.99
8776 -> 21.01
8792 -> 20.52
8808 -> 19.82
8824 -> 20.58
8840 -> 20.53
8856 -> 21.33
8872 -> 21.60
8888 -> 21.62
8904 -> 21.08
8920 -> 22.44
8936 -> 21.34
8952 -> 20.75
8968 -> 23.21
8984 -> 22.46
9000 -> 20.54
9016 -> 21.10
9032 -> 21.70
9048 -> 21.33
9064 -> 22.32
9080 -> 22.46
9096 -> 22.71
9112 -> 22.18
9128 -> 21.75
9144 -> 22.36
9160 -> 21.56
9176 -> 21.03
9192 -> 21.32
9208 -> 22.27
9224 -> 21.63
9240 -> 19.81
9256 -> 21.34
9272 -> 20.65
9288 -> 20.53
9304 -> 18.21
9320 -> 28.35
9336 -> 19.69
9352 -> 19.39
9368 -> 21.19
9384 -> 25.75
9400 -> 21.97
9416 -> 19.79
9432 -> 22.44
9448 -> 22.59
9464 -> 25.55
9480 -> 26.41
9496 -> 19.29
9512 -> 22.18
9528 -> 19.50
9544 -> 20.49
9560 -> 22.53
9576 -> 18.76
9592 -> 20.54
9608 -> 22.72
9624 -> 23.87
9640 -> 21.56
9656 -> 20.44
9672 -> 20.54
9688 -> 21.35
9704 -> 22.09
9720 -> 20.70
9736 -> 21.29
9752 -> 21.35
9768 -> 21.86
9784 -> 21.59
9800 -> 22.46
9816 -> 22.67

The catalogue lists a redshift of 0.205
